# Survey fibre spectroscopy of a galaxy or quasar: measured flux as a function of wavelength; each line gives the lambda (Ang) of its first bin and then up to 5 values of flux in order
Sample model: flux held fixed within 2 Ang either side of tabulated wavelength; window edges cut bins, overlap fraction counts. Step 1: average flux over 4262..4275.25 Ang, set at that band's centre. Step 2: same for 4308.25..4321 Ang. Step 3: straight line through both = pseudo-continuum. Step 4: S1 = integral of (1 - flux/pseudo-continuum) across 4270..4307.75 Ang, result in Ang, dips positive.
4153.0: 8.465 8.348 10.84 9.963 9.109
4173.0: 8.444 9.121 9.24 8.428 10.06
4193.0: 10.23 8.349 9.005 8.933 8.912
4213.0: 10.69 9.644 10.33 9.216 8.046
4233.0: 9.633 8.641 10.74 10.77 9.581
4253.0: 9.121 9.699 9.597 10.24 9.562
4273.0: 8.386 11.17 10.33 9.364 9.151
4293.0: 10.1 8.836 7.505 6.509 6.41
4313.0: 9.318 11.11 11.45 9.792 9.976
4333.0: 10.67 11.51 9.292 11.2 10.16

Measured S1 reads 2.0 Ang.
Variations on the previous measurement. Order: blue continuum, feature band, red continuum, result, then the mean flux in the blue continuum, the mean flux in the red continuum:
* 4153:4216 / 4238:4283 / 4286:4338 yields -2.7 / 9.29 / 9.37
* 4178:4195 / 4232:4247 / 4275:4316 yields -1.2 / 9.47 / 8.92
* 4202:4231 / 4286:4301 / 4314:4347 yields 1.6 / 9.38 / 10.6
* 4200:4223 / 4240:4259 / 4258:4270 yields -0.4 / 9.61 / 9.81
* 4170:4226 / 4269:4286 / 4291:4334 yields -1.0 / 9.33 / 9.21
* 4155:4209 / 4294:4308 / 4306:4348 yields 3.0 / 9.22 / 9.99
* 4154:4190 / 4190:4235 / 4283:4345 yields -0.4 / 9.24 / 9.46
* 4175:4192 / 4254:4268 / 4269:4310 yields -1.2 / 9.27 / 8.87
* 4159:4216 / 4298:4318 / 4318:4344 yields 4.4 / 9.38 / 10.5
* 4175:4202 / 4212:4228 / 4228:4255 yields -0.7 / 9.21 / 9.56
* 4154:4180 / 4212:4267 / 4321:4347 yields 0.6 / 9.27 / 10.5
